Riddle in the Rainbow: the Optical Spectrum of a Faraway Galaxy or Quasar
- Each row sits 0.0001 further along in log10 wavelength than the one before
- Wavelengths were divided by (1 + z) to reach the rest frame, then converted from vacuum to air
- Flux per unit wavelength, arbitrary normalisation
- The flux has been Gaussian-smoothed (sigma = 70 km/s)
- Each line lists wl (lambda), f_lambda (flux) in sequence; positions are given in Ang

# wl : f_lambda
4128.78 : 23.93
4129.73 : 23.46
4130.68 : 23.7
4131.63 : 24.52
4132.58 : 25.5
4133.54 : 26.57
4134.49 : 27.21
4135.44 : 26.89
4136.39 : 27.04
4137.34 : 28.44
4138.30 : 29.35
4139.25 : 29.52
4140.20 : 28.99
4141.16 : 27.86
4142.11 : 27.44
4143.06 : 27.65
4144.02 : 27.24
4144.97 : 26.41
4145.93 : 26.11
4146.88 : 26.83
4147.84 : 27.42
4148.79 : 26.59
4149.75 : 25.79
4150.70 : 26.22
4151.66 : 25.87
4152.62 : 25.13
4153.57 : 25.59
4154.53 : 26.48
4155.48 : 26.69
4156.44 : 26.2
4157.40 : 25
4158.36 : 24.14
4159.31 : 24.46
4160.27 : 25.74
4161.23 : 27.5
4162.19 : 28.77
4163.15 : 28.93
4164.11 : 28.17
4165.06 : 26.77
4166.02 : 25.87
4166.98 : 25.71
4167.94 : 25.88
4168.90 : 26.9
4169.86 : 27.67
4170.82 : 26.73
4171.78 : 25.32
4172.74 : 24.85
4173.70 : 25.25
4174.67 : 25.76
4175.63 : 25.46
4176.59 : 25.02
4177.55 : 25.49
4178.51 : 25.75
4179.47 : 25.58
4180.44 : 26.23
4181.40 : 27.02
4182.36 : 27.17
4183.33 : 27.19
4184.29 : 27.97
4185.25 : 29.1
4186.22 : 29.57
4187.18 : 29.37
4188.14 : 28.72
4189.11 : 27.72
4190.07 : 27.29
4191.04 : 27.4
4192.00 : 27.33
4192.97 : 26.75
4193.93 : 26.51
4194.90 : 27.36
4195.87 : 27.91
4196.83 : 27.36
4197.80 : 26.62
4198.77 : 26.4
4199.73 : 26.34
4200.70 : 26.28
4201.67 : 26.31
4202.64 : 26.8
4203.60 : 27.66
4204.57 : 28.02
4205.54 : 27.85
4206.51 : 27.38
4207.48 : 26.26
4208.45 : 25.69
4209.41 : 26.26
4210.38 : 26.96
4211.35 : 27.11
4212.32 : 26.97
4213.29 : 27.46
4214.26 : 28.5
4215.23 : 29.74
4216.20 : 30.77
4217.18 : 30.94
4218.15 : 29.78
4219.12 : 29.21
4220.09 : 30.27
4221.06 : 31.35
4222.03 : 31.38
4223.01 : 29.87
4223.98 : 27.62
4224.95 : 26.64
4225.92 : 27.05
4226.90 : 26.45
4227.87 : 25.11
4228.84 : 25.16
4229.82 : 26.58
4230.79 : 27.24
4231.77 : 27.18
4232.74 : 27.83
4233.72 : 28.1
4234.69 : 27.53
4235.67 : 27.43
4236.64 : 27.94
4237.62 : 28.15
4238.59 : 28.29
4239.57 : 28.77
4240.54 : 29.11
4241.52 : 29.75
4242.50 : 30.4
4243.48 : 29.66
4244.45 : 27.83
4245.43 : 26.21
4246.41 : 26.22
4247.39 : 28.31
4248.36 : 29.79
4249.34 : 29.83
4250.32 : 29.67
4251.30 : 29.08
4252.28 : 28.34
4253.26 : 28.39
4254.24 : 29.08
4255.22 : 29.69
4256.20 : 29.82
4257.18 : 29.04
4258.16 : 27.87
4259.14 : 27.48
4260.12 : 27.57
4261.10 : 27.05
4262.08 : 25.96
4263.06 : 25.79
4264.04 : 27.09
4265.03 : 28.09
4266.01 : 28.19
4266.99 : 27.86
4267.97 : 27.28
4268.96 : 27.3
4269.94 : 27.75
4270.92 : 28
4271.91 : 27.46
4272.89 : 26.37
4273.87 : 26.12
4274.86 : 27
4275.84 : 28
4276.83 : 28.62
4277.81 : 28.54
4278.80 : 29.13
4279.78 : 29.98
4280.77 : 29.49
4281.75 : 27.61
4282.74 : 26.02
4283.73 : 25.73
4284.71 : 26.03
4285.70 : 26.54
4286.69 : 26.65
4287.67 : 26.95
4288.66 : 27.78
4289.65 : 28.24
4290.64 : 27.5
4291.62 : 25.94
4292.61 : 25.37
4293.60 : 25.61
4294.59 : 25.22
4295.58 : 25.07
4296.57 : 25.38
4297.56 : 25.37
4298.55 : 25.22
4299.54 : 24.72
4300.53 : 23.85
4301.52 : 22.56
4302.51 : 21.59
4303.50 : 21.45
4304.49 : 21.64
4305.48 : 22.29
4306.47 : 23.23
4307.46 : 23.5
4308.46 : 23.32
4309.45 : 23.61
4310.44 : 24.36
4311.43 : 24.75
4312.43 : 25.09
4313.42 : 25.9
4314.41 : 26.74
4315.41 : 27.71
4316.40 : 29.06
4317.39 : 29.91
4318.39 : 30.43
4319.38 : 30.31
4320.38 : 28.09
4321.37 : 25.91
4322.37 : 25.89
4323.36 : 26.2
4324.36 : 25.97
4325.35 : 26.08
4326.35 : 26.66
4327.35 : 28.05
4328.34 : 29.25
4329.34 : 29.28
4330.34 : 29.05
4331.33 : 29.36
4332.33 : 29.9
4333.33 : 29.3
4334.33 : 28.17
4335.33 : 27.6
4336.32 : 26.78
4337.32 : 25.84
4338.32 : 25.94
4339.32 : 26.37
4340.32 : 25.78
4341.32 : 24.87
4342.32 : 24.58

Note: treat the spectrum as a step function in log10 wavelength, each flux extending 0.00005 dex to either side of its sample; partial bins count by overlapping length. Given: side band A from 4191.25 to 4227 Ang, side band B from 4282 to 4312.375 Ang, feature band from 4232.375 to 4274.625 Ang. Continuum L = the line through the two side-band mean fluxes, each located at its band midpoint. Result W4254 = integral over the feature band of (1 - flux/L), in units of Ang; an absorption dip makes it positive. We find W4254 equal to -2.8 Ang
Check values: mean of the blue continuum 27.8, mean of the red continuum 24.9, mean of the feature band 28.1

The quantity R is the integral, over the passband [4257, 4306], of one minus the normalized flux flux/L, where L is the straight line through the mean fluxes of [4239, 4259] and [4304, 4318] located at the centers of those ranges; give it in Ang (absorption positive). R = 0.82 Ang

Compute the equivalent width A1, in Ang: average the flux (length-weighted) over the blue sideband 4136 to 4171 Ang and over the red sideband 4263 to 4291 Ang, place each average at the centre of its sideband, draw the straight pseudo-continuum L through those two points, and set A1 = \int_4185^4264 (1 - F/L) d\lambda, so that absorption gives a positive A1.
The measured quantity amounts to -2.1 Ang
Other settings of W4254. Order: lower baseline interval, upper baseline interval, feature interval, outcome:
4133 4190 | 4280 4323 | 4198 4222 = -1.38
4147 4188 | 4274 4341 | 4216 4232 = -1.13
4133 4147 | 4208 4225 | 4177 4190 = 0.38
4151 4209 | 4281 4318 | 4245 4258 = -1.41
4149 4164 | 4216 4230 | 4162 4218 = 0.46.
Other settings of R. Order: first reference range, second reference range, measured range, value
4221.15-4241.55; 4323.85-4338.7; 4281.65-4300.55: 1.2 Ang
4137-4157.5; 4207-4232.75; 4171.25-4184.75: 0.7 Ang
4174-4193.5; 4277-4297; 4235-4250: -0.8 Ang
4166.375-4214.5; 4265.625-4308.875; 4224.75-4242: -0.6 Ang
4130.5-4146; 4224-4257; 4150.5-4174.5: 1.0 Ang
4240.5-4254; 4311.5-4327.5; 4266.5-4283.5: 0.2 Ang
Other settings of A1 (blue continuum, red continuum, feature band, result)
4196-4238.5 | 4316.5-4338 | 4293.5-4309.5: 2.43 Ang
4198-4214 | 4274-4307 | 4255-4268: -0.75 Ang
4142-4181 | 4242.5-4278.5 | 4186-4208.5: -0.35 Ang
